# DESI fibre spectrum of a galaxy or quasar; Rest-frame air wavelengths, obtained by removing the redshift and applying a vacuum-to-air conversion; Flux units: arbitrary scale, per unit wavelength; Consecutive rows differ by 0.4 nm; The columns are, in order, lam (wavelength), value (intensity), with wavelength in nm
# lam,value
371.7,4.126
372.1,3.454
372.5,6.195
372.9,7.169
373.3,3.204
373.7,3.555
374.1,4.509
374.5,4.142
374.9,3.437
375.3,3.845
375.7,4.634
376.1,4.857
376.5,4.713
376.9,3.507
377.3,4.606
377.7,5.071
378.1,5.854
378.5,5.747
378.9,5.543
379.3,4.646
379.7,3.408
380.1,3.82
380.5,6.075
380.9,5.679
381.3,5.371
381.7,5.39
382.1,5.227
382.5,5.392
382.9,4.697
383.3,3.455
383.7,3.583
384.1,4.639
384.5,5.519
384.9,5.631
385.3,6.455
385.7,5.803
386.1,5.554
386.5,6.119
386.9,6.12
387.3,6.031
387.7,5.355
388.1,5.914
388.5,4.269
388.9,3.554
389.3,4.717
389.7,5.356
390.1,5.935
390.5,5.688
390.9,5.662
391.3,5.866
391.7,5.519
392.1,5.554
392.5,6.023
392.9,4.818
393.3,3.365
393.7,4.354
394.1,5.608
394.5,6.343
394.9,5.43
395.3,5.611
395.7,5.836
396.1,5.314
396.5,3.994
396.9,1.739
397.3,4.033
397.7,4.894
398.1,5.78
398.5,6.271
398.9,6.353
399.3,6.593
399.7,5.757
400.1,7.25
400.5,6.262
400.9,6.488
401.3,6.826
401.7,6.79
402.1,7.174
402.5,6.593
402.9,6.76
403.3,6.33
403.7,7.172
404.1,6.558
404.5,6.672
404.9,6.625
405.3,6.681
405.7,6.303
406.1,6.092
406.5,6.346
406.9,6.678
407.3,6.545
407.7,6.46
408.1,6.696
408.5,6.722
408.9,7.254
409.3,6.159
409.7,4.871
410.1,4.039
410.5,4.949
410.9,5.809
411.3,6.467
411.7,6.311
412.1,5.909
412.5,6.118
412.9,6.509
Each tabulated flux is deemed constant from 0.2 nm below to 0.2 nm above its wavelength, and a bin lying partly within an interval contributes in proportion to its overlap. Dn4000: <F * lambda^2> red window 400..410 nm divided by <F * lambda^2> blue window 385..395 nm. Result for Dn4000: 1.3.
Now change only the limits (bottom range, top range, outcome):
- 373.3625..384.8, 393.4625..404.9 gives 1.40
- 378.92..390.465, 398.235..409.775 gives 1.40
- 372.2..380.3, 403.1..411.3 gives 1.59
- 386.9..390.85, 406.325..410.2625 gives 1.30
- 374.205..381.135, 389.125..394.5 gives 1.22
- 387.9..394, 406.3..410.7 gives 1.29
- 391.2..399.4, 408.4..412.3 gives 1.21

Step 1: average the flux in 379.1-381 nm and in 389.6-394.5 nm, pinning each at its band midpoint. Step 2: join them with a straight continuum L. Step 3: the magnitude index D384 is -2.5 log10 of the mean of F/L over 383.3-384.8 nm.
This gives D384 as 0.09 mag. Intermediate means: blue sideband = 4.68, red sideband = 5.35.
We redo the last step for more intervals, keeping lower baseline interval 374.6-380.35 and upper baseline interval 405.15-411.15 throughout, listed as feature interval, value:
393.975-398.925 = 0.08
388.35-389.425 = 0.23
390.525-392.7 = -0.09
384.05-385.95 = -0.15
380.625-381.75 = -0.17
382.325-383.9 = 0.14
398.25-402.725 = -0.15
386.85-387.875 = -0.15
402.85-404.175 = -0.15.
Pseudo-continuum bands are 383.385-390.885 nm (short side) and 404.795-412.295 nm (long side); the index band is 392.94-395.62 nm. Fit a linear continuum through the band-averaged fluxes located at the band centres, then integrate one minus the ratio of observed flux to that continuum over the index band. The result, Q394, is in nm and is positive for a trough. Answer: 0.23 nm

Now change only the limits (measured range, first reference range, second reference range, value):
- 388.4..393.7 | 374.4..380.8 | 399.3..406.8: 0.545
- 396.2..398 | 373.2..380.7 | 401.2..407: 0.655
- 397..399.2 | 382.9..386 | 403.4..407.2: 0.251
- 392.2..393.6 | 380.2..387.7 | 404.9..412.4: 0.216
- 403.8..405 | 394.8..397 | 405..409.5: -0.113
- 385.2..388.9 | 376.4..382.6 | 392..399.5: -0.387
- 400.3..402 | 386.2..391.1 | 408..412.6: -0.276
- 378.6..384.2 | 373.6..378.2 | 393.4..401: -0.186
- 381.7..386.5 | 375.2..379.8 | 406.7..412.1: -0.111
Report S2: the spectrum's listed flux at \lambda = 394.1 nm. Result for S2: 5.608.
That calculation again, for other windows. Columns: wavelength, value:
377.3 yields 4.606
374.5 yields 4.142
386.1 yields 5.554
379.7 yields 3.408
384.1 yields 4.639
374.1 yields 4.509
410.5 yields 4.949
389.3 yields 4.717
